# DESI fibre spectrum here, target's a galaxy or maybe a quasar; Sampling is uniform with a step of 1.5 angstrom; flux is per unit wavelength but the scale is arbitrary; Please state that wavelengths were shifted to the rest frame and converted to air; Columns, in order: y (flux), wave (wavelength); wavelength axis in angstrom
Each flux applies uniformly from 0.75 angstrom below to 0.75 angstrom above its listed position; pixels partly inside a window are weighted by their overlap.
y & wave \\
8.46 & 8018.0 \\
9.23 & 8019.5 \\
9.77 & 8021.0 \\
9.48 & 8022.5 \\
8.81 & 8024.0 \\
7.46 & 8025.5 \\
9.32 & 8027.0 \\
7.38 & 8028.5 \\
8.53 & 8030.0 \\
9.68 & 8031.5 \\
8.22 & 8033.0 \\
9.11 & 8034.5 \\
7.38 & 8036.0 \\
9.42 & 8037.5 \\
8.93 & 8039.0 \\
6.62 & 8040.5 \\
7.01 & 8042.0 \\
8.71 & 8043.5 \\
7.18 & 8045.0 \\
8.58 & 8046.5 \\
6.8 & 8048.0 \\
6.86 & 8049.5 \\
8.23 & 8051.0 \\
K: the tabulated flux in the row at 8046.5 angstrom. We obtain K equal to 8.58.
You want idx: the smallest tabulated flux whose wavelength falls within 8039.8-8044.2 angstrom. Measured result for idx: 6.62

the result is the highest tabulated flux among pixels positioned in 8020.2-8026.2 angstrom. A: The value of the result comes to 9.77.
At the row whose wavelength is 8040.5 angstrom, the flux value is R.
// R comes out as 6.62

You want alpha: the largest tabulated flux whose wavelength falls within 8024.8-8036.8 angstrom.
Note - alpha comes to 9.68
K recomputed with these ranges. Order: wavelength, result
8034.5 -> 9.11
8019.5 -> 9.23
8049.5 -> 6.86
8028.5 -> 7.38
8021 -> 9.77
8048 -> 6.8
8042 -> 7.01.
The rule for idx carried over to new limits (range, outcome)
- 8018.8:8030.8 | 7.38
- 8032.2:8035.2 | 8.22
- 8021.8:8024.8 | 8.81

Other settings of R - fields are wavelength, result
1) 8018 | 8.46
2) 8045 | 7.18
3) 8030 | 8.53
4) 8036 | 7.38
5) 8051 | 8.23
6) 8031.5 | 9.68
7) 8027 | 9.32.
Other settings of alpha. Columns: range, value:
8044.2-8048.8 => 8.58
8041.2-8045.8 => 8.71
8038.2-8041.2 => 8.93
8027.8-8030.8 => 8.53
